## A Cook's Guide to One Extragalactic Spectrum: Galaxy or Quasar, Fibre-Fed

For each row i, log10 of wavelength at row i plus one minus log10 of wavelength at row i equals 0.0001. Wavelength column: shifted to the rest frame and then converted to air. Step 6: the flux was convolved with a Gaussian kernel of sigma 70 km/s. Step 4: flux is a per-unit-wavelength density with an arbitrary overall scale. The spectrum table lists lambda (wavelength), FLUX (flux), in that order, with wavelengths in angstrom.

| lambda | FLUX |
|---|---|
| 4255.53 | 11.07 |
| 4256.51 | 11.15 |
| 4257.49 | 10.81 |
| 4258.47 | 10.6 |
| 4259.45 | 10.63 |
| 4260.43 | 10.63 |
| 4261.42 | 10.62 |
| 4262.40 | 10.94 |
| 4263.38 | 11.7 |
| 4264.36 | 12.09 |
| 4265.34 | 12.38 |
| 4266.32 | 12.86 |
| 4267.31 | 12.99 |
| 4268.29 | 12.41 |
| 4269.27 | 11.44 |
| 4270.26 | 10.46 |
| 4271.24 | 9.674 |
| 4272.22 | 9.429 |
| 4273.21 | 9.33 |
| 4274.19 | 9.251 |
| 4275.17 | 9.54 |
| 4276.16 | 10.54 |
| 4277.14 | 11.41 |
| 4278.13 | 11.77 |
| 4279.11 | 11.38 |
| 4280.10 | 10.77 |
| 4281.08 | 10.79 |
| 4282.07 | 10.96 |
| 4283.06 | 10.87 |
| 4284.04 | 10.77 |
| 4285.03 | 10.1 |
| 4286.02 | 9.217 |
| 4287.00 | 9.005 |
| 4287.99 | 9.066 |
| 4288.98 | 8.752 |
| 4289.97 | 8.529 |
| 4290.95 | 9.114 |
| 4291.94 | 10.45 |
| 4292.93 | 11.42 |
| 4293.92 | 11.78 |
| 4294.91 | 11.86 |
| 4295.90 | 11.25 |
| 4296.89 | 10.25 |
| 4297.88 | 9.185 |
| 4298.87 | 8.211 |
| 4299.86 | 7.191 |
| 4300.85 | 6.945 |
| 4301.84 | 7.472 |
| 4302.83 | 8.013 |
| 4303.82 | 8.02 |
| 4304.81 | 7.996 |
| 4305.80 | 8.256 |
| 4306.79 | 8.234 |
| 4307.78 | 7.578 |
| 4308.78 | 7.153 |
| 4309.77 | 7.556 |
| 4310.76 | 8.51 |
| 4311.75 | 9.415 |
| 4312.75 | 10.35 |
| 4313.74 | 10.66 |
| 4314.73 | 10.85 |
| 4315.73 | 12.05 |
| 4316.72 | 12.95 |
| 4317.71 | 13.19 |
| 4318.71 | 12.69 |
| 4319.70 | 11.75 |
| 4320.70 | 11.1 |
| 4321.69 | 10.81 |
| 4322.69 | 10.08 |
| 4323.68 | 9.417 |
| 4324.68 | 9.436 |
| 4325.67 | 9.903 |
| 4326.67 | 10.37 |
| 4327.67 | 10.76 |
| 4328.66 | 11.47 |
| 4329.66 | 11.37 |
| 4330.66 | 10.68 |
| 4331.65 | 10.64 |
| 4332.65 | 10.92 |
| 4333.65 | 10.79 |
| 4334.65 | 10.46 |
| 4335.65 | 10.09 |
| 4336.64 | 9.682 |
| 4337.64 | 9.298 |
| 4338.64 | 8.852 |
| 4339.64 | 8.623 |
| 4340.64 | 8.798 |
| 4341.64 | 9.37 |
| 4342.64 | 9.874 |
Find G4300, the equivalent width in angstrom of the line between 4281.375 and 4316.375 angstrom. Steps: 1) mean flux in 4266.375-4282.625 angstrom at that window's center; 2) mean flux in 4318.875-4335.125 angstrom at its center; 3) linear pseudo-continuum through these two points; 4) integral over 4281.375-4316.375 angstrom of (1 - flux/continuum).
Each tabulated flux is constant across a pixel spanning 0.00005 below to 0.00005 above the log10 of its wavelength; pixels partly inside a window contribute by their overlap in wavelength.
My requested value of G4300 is 4.5 angstrom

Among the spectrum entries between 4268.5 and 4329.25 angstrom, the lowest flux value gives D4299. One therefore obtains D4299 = 6.945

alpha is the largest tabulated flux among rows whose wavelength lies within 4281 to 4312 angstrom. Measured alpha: 11.86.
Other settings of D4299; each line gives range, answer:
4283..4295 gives 8.529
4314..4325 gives 9.417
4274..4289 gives 8.752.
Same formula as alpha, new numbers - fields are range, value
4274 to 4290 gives 11.77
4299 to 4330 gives 13.19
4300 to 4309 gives 8.256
